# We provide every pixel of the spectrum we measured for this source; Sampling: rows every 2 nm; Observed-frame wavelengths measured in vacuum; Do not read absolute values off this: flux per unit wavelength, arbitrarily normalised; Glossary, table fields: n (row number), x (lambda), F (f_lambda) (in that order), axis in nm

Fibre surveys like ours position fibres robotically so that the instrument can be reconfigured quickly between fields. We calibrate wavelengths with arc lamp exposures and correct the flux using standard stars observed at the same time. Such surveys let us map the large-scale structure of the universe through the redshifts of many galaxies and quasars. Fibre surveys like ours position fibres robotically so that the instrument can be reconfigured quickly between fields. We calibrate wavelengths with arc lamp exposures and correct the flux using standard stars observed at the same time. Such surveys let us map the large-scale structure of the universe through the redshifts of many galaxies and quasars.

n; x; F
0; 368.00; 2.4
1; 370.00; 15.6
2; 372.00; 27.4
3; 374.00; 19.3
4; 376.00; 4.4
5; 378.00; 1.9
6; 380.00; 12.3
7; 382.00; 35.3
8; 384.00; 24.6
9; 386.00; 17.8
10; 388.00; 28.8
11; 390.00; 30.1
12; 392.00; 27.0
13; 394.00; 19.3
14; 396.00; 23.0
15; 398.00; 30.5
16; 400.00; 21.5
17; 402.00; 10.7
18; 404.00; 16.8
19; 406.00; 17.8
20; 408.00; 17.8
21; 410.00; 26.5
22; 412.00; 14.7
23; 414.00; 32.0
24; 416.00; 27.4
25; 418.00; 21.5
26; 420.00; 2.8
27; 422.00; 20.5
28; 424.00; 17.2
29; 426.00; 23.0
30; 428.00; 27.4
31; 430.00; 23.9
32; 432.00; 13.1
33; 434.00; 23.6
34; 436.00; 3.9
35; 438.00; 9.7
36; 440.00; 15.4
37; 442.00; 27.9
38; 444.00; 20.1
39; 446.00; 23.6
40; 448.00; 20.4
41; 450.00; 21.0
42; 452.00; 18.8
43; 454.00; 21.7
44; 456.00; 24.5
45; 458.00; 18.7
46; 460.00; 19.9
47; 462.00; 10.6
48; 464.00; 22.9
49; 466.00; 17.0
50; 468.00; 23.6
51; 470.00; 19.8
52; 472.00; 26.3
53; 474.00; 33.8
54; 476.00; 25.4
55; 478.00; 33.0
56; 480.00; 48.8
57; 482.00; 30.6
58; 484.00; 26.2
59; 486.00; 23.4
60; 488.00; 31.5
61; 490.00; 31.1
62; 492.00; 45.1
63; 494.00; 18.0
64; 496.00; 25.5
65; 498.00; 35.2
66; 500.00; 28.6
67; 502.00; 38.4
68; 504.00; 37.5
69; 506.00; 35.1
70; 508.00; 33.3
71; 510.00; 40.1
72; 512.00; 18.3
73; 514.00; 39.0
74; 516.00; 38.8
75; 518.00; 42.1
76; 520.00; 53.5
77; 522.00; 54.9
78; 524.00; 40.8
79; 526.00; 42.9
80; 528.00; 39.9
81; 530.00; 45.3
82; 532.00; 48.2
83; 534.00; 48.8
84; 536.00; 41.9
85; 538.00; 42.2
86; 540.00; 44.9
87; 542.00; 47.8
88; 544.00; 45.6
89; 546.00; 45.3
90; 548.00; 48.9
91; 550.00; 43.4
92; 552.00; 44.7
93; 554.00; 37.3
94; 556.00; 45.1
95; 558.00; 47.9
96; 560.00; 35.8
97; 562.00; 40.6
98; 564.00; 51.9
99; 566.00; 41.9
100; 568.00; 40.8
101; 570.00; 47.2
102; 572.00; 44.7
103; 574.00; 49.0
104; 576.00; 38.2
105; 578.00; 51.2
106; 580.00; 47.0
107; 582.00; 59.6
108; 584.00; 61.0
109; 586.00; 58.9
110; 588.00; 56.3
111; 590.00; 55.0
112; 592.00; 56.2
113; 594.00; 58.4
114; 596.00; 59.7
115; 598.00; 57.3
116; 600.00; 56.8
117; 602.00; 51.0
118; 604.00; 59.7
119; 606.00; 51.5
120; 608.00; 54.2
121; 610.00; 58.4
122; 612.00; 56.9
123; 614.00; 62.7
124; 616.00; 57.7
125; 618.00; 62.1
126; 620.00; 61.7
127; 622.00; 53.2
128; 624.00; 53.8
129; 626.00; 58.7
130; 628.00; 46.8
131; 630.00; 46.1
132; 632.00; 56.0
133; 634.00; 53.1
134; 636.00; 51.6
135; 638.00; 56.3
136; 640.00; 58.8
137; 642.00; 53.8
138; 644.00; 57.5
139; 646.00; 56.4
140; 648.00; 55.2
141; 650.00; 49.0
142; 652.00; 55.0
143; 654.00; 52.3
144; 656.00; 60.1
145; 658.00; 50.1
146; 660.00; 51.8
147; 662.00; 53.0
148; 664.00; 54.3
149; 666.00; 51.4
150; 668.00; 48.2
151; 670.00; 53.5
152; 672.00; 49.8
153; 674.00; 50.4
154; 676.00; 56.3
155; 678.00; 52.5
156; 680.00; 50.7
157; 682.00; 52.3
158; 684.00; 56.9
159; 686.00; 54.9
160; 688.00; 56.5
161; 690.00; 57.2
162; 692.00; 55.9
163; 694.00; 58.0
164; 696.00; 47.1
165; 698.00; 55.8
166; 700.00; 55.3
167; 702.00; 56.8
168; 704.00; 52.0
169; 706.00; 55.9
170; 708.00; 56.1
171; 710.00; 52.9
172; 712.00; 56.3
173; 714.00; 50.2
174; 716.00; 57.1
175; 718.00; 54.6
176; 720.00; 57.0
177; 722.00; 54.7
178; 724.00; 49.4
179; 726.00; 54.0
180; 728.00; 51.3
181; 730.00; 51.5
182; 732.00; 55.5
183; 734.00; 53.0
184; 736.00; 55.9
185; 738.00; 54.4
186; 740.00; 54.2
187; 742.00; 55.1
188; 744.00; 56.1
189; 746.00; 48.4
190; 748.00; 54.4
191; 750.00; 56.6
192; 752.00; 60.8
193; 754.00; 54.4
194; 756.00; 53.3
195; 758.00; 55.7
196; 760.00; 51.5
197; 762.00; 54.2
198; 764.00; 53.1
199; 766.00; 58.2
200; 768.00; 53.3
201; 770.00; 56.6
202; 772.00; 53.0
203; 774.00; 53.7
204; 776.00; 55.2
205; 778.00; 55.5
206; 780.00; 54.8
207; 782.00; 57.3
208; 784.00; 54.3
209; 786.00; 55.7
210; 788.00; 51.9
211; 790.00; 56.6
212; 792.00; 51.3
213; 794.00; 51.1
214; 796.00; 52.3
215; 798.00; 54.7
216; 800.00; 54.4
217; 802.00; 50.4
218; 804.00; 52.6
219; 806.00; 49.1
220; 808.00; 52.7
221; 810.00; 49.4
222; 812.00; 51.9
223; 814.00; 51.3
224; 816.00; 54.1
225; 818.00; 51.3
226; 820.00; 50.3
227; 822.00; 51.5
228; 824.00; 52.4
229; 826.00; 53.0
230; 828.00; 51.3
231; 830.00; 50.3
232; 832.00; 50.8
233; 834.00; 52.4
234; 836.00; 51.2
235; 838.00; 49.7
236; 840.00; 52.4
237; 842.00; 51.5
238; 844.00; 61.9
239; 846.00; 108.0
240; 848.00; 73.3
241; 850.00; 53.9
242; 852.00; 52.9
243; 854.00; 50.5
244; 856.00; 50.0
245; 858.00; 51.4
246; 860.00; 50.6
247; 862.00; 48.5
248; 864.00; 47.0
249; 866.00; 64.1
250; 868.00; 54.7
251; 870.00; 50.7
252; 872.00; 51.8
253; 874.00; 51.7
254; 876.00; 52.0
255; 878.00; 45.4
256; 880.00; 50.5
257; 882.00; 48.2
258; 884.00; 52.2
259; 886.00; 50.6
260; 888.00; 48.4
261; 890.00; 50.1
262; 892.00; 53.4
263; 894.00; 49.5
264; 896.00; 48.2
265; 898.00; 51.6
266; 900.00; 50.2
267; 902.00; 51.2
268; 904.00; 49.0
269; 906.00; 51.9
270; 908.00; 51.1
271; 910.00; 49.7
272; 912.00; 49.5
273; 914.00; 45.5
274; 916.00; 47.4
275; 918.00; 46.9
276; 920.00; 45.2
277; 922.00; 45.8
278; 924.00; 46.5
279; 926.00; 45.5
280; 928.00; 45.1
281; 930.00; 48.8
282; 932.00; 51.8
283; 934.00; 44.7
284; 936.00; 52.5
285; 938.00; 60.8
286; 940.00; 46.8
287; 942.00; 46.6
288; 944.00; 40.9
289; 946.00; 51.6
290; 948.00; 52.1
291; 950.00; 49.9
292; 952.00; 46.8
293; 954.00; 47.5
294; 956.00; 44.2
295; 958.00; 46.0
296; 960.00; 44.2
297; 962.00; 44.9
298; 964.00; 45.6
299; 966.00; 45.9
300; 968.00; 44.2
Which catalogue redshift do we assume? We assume 0.289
